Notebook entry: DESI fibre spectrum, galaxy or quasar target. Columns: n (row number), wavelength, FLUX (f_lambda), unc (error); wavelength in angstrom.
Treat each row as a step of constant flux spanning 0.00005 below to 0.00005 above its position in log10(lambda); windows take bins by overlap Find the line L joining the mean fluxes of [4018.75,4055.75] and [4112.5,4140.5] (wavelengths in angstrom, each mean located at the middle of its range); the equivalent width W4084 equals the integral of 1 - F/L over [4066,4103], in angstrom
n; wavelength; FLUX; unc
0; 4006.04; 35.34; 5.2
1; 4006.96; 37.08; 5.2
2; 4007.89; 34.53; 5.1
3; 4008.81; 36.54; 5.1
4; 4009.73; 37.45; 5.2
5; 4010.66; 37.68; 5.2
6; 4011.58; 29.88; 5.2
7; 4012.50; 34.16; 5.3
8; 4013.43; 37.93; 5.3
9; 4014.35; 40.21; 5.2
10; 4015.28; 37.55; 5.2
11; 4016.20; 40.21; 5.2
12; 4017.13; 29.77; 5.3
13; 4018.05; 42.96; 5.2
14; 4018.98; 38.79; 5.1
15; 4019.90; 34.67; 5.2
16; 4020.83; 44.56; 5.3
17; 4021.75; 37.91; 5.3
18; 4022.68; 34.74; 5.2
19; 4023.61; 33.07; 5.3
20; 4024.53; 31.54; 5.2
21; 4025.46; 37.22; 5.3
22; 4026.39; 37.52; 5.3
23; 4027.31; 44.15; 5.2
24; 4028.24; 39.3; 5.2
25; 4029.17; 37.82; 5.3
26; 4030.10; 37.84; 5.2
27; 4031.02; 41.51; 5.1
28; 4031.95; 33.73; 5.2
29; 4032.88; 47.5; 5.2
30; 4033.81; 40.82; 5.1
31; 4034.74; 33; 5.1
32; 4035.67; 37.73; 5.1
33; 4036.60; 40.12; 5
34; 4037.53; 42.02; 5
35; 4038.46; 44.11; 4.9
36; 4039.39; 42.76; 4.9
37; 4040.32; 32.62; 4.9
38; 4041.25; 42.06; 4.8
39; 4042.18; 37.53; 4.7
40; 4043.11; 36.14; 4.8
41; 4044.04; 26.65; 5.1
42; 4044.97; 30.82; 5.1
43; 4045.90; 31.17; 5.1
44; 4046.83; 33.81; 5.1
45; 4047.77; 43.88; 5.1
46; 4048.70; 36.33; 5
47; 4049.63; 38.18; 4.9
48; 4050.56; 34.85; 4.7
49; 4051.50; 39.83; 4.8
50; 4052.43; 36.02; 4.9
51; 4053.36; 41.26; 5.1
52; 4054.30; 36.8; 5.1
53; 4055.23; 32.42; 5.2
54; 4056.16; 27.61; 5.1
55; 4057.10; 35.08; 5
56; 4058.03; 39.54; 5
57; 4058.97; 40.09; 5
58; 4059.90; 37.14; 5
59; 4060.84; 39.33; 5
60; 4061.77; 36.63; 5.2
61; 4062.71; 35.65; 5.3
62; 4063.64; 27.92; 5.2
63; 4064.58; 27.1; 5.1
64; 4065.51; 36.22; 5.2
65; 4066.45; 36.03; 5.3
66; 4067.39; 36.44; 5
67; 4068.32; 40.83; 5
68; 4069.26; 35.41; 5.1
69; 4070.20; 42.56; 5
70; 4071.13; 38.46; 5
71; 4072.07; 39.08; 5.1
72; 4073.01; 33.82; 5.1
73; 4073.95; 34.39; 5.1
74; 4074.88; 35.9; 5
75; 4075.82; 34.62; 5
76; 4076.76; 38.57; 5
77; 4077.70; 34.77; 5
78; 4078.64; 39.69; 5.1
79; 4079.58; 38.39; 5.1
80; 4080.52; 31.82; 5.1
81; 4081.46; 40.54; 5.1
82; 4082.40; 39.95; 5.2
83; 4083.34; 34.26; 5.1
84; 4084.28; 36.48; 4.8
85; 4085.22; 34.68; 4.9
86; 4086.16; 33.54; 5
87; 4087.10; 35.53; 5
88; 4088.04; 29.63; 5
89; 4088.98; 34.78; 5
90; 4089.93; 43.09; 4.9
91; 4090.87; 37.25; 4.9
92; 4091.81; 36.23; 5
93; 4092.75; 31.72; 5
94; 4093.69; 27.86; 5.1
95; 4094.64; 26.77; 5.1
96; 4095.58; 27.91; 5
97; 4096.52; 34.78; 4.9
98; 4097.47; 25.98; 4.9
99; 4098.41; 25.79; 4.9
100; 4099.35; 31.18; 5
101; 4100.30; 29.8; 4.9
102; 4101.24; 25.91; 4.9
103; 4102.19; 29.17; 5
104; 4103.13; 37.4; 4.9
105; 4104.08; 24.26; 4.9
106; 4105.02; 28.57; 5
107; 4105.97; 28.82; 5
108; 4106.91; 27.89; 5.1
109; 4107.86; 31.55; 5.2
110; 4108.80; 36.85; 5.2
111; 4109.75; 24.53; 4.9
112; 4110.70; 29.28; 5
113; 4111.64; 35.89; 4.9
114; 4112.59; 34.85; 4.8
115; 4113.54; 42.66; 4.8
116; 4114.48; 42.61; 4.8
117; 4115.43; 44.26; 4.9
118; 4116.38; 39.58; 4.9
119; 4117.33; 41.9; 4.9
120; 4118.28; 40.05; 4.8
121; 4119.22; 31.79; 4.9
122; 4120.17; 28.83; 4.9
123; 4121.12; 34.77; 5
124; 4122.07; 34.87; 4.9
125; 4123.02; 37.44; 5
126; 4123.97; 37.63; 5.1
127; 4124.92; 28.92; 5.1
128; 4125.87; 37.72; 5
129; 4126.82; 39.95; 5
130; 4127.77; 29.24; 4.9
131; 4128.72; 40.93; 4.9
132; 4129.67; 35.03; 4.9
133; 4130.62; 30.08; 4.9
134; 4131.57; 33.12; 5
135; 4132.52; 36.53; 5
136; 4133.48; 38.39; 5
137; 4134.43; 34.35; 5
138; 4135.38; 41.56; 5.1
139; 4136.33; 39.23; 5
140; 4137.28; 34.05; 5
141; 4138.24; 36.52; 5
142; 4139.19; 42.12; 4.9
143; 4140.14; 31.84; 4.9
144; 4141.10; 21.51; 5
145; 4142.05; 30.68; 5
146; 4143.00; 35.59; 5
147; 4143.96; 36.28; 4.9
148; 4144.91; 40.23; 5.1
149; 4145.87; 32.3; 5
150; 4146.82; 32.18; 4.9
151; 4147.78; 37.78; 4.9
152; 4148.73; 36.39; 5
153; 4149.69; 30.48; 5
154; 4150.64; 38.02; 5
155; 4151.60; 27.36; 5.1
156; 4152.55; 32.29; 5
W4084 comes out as 2.7 angstrom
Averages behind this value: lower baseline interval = 37.6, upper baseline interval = 36.7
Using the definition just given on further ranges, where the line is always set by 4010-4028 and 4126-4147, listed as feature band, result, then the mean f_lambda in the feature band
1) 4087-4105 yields 2.4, 31.2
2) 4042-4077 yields 0.5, 35.9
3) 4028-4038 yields -0.6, 39.2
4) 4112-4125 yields -0.7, 37.4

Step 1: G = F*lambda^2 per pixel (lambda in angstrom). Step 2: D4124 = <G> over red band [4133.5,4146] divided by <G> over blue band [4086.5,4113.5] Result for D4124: 1.15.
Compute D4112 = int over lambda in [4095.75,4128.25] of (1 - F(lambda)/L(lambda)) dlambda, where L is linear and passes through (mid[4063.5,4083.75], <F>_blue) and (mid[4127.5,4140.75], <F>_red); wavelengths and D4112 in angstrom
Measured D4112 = 2.5 angstrom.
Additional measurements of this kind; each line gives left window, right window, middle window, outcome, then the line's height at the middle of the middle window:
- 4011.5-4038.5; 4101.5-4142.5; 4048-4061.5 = 0.05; 37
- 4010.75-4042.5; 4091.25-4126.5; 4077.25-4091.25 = -0.73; 34.5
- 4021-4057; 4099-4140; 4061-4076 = 0.20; 36.3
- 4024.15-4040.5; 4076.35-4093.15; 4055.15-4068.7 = 0.79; 37.4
